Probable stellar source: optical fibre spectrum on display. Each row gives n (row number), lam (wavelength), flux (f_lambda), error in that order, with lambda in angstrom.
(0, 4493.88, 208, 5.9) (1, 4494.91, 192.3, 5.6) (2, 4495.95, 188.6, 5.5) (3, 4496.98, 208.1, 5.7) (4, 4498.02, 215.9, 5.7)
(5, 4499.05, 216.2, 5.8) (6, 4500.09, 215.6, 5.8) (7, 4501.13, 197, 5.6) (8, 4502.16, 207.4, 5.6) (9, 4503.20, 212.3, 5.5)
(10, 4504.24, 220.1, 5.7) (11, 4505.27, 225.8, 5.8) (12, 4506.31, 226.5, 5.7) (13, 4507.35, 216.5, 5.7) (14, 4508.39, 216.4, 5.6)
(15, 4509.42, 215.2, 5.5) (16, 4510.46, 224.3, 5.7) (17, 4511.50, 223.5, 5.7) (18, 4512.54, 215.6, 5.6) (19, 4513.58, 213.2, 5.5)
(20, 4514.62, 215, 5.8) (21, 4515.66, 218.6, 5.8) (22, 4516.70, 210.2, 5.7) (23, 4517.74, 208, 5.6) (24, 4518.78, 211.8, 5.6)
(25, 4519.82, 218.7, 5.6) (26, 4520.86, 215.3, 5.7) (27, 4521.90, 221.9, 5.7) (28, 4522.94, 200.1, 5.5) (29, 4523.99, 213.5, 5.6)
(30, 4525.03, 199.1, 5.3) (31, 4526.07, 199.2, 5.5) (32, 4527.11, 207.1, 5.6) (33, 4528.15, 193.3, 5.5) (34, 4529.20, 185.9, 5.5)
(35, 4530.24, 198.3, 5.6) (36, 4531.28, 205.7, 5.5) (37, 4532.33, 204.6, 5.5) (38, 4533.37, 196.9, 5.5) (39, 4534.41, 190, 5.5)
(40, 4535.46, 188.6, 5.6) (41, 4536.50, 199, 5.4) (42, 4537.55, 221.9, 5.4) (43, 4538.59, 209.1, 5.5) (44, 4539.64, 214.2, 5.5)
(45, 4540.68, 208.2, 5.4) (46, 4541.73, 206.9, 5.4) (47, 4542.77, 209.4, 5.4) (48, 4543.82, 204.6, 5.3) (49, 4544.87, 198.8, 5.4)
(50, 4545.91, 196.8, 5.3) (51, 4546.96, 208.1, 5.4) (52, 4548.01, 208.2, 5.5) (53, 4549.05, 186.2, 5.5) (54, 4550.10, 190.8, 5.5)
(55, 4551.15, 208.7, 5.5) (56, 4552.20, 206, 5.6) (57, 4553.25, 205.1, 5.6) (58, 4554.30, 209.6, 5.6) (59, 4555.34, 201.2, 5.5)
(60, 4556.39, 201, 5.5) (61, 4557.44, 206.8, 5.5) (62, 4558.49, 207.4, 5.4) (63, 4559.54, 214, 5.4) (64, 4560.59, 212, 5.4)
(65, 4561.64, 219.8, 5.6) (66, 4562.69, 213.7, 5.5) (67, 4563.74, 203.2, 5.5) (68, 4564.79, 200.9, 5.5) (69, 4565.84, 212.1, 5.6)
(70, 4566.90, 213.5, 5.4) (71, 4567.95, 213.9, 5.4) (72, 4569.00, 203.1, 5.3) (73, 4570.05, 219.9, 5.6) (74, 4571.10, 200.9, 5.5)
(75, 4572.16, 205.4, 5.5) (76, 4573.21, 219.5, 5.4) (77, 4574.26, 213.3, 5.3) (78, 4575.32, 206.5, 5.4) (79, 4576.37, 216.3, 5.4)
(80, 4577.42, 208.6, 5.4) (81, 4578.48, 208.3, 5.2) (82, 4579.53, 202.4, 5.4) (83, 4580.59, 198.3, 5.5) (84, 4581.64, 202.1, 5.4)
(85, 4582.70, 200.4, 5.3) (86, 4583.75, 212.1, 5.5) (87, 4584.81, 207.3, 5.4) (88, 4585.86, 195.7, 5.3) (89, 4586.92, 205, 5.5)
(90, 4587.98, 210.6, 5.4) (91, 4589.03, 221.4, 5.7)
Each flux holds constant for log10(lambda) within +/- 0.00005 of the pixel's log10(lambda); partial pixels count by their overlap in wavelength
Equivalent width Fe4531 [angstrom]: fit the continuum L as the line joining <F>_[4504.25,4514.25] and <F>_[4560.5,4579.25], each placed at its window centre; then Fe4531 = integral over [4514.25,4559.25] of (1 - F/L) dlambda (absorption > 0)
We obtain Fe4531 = 2.2 angstrom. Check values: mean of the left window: 220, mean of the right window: 210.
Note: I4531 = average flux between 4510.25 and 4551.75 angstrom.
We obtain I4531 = 206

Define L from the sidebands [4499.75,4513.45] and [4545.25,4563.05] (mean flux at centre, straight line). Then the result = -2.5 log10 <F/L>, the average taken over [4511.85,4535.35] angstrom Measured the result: 0.03 mag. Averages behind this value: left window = 217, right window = 206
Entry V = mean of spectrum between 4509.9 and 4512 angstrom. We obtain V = 223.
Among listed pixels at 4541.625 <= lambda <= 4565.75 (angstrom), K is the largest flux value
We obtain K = 219.8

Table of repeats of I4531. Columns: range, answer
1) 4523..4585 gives 205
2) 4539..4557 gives 204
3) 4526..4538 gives 199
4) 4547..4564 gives 206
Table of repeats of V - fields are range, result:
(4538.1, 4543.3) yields 209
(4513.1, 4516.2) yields 216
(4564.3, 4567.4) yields 208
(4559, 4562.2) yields 215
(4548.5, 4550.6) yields 189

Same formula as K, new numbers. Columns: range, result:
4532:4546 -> 221.9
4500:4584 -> 226.5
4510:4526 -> 224.3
